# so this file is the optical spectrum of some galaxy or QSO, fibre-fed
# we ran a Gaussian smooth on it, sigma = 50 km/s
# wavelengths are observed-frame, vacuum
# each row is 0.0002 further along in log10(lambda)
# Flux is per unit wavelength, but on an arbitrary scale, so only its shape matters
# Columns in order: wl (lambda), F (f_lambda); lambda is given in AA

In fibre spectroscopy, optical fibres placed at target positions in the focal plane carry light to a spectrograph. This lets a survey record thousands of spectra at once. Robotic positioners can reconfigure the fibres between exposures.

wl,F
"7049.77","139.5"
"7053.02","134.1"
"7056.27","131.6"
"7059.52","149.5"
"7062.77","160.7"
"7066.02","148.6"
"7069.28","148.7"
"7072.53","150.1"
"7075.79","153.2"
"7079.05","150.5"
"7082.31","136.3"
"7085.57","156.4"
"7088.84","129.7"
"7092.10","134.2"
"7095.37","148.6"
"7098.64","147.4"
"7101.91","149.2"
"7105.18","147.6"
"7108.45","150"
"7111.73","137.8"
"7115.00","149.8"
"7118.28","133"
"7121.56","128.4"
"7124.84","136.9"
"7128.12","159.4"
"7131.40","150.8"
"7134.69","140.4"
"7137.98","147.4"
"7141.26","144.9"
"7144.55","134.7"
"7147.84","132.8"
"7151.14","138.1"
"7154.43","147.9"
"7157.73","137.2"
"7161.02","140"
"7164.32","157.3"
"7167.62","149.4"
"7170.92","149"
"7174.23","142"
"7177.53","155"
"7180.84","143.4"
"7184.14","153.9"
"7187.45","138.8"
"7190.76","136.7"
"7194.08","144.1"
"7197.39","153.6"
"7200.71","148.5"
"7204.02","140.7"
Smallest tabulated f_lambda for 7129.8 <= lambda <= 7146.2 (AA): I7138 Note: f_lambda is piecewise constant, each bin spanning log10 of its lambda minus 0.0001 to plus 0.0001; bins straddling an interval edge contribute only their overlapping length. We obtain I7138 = 134.7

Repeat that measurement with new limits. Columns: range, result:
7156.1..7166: 137.2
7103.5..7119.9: 133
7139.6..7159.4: 132.8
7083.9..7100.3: 129.7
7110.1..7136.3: 128.4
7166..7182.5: 142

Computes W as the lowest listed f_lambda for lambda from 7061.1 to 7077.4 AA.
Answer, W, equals 148.6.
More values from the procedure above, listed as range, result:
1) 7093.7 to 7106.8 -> 147.4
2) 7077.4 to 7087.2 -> 136.3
